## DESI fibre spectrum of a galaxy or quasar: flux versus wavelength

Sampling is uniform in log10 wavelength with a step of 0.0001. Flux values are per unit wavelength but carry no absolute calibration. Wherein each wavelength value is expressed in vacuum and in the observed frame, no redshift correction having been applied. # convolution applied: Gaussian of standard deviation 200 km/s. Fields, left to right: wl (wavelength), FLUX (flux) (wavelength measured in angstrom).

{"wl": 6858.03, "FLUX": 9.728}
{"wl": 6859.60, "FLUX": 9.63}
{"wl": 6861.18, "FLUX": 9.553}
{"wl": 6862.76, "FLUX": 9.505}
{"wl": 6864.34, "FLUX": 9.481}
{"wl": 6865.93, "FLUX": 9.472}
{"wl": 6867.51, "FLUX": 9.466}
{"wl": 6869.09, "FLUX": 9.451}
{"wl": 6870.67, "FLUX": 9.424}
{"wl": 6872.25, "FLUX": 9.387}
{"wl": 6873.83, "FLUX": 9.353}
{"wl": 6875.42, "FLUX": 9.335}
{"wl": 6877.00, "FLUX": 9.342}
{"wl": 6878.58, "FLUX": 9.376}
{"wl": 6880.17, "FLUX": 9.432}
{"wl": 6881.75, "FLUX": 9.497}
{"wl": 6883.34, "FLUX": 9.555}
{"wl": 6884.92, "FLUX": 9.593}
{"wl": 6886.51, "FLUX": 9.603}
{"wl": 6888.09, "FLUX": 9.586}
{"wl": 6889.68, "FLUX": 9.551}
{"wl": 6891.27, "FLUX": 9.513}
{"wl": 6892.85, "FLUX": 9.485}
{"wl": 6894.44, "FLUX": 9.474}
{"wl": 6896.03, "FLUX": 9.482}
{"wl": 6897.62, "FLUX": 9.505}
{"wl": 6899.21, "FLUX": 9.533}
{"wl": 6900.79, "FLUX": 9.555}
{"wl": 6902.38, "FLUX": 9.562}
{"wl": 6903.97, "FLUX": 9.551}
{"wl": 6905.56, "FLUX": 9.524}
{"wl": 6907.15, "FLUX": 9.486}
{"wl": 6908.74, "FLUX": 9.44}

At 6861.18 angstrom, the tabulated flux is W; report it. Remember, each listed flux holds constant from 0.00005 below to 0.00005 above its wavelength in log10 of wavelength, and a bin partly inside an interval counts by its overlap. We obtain 9.553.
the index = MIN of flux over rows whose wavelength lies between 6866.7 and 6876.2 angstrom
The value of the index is 9.335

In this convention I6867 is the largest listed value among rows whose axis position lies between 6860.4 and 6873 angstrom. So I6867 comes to 9.553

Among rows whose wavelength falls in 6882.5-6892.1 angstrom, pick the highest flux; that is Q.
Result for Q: 9.603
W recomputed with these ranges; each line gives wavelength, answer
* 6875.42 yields 9.335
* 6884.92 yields 9.593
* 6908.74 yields 9.44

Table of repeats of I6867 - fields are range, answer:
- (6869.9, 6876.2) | 9.424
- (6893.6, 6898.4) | 9.505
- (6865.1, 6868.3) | 9.472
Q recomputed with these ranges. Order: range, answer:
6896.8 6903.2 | 9.562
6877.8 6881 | 9.432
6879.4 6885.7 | 9.593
